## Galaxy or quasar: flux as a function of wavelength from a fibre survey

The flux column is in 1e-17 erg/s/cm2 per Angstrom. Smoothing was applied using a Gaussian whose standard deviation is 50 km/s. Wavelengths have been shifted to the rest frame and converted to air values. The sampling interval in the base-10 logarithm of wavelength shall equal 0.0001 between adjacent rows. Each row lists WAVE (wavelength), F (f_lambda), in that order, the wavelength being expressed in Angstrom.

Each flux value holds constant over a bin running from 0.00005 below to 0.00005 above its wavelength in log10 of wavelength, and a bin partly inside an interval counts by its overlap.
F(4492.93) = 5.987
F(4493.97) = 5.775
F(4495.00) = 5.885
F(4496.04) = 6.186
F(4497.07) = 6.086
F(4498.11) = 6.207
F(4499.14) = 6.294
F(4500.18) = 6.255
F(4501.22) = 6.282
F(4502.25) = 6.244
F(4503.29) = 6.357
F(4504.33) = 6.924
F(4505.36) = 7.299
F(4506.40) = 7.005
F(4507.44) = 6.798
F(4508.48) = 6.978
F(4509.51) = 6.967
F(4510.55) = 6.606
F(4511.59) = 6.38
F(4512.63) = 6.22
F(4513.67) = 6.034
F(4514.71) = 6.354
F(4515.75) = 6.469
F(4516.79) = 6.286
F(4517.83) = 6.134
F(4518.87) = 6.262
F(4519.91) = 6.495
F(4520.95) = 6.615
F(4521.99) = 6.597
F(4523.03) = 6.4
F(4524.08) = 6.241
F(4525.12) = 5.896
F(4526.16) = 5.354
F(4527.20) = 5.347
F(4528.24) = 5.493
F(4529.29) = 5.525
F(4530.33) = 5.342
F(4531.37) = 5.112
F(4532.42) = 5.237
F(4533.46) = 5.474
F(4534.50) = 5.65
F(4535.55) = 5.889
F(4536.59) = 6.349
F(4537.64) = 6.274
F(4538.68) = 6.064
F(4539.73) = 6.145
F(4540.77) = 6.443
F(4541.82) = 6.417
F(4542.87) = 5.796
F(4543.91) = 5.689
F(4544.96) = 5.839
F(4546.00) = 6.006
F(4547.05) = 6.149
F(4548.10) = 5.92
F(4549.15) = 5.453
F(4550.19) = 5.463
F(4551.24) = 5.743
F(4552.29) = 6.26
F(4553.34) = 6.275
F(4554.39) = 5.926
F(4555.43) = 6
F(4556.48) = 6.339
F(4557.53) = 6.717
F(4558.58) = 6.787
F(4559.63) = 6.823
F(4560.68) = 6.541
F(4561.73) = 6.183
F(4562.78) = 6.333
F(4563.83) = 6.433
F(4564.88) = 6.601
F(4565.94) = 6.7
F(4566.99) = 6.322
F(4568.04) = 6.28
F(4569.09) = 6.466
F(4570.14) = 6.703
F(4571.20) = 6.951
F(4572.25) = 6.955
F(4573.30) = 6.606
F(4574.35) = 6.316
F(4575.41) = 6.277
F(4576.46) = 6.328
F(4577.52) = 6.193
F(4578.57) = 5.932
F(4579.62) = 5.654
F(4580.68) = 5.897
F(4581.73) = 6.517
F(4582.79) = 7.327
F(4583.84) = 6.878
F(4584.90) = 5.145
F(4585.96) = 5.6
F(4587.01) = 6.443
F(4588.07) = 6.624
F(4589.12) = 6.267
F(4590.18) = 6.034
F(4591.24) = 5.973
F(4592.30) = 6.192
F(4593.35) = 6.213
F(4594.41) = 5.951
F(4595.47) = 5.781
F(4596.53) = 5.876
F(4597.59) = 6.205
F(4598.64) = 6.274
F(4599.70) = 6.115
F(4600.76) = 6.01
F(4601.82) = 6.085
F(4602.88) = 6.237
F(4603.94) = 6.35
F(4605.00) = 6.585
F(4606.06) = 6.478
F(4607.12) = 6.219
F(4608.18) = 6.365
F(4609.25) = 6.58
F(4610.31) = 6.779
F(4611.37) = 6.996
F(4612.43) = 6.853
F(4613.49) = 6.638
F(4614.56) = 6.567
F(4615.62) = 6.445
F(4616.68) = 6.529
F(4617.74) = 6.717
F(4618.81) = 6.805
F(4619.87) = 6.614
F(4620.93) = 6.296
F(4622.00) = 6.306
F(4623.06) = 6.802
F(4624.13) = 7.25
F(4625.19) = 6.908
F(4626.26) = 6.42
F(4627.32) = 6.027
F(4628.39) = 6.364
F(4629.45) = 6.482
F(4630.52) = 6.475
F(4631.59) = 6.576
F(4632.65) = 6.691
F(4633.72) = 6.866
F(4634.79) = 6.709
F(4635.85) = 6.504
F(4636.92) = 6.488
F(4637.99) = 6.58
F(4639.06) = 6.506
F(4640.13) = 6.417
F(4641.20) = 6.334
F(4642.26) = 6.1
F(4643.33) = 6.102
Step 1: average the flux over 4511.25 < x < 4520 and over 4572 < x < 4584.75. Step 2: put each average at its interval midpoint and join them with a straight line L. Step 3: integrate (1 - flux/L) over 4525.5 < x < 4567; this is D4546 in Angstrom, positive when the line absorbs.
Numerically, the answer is 2.0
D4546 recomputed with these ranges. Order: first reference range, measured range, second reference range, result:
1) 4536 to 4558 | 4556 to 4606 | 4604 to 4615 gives 0.18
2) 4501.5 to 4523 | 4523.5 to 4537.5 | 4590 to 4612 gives 1.85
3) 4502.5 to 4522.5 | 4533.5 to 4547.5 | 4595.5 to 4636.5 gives 1.09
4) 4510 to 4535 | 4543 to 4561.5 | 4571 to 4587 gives 0.12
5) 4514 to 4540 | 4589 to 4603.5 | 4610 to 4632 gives 0.80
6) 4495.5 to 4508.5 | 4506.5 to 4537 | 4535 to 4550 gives 0.87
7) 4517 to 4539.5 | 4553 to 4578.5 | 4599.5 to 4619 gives -1.15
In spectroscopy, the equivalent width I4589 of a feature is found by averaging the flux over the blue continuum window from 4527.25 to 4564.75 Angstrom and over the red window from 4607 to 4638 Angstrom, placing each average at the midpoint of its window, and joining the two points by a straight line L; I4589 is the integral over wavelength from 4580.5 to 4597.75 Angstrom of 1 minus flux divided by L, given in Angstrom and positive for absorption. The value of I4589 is 0.4 Angstrom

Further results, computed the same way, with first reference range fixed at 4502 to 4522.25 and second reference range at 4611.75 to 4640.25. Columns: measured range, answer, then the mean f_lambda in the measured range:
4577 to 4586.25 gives 0.6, 6.14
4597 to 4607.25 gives 0.5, 6.26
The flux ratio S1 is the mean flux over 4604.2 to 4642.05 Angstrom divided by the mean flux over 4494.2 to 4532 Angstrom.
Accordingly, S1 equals 1.05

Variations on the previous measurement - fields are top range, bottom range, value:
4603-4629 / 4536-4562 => 1.07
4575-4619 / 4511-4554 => 1.05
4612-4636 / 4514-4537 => 1.11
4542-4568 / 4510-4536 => 1.03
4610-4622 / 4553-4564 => 1.04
